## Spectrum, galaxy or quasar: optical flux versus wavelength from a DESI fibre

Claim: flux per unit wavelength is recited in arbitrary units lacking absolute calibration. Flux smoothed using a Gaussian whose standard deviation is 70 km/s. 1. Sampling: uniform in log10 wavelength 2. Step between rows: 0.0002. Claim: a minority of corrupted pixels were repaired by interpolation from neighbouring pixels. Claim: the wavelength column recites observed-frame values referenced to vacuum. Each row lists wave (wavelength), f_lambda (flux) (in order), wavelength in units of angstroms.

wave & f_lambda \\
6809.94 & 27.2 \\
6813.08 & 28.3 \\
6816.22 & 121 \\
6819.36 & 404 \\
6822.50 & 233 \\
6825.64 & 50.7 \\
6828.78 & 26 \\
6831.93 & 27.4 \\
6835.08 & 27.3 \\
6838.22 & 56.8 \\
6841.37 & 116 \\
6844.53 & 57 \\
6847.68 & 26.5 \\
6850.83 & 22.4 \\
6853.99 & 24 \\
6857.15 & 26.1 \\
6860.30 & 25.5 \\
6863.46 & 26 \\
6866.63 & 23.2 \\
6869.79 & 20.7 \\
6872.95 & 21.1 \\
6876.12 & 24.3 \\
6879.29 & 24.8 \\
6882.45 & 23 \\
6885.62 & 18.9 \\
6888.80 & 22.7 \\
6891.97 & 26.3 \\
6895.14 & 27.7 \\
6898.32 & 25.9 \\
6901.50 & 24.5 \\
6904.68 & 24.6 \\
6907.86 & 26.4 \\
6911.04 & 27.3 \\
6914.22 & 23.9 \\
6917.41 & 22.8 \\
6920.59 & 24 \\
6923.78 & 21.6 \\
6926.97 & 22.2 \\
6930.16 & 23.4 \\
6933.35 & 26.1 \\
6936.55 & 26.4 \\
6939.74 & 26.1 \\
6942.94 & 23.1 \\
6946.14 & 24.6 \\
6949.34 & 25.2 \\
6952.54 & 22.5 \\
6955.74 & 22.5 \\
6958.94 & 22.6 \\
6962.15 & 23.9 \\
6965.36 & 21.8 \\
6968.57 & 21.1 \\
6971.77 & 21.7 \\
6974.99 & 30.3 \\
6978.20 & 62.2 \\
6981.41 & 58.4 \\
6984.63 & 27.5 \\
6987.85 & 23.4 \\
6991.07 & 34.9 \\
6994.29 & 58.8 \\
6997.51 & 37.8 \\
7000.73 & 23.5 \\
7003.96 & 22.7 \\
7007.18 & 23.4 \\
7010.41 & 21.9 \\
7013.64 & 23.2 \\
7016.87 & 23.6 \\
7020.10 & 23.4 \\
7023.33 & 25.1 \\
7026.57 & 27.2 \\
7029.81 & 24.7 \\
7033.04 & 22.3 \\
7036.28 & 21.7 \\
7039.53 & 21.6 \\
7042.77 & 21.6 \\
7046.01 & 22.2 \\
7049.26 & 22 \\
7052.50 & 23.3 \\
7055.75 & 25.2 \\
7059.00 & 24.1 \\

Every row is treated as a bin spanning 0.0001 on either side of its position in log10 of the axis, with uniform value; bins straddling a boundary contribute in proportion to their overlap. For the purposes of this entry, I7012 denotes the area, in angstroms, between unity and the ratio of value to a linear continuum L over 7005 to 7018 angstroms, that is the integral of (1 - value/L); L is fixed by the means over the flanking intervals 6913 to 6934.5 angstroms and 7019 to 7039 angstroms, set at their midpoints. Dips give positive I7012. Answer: 0.47 angstroms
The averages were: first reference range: 23.4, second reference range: 23.9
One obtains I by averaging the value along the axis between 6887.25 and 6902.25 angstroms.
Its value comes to 25.5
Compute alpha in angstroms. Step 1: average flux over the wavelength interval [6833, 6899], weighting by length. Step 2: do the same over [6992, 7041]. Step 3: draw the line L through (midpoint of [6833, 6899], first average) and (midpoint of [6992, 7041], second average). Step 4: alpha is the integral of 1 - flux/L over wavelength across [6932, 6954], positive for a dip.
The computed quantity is 3.3 angstroms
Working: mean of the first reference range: 31.7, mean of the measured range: 24.9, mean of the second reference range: 26.8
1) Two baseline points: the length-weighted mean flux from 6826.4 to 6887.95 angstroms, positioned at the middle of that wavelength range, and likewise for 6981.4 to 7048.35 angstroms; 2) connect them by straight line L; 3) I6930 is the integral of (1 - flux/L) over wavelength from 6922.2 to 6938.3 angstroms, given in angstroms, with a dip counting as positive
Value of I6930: 3.3 angstroms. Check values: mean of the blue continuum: 32.6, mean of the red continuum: 27.2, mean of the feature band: 24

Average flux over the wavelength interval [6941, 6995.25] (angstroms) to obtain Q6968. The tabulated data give 30.5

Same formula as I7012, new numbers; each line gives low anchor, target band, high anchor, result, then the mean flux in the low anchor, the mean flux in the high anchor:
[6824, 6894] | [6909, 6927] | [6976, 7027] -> 4.8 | 32.7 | 32.4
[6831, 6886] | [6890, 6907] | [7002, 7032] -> 2.8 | 33.2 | 23.9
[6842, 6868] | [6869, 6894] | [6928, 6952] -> 5.8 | 32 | 24.8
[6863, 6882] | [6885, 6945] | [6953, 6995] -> 5.3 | 23.2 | 32.2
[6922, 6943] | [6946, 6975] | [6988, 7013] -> 4.1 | 24.2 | 31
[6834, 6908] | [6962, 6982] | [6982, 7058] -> -4.2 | 31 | 26.5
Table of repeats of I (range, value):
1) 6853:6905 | 24.1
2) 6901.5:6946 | 24.5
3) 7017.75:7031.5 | 25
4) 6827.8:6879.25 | 34.2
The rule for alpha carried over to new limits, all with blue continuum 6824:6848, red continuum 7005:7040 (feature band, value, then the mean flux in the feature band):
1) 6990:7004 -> -4.99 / 37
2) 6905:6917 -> 4.27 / 25.4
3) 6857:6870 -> 6.12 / 24.5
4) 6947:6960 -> 3.93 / 23.3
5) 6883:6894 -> 5.10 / 22.9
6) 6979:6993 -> -4.47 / 38.1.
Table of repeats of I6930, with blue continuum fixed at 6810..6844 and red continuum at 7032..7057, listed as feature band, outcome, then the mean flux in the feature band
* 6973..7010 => 5.80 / 36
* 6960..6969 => 5.14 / 22.4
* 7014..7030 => 3.13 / 24.7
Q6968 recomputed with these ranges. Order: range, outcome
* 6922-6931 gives 22.3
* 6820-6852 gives 74.7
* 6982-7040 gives 27.7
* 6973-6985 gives 45.6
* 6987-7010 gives 31.8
